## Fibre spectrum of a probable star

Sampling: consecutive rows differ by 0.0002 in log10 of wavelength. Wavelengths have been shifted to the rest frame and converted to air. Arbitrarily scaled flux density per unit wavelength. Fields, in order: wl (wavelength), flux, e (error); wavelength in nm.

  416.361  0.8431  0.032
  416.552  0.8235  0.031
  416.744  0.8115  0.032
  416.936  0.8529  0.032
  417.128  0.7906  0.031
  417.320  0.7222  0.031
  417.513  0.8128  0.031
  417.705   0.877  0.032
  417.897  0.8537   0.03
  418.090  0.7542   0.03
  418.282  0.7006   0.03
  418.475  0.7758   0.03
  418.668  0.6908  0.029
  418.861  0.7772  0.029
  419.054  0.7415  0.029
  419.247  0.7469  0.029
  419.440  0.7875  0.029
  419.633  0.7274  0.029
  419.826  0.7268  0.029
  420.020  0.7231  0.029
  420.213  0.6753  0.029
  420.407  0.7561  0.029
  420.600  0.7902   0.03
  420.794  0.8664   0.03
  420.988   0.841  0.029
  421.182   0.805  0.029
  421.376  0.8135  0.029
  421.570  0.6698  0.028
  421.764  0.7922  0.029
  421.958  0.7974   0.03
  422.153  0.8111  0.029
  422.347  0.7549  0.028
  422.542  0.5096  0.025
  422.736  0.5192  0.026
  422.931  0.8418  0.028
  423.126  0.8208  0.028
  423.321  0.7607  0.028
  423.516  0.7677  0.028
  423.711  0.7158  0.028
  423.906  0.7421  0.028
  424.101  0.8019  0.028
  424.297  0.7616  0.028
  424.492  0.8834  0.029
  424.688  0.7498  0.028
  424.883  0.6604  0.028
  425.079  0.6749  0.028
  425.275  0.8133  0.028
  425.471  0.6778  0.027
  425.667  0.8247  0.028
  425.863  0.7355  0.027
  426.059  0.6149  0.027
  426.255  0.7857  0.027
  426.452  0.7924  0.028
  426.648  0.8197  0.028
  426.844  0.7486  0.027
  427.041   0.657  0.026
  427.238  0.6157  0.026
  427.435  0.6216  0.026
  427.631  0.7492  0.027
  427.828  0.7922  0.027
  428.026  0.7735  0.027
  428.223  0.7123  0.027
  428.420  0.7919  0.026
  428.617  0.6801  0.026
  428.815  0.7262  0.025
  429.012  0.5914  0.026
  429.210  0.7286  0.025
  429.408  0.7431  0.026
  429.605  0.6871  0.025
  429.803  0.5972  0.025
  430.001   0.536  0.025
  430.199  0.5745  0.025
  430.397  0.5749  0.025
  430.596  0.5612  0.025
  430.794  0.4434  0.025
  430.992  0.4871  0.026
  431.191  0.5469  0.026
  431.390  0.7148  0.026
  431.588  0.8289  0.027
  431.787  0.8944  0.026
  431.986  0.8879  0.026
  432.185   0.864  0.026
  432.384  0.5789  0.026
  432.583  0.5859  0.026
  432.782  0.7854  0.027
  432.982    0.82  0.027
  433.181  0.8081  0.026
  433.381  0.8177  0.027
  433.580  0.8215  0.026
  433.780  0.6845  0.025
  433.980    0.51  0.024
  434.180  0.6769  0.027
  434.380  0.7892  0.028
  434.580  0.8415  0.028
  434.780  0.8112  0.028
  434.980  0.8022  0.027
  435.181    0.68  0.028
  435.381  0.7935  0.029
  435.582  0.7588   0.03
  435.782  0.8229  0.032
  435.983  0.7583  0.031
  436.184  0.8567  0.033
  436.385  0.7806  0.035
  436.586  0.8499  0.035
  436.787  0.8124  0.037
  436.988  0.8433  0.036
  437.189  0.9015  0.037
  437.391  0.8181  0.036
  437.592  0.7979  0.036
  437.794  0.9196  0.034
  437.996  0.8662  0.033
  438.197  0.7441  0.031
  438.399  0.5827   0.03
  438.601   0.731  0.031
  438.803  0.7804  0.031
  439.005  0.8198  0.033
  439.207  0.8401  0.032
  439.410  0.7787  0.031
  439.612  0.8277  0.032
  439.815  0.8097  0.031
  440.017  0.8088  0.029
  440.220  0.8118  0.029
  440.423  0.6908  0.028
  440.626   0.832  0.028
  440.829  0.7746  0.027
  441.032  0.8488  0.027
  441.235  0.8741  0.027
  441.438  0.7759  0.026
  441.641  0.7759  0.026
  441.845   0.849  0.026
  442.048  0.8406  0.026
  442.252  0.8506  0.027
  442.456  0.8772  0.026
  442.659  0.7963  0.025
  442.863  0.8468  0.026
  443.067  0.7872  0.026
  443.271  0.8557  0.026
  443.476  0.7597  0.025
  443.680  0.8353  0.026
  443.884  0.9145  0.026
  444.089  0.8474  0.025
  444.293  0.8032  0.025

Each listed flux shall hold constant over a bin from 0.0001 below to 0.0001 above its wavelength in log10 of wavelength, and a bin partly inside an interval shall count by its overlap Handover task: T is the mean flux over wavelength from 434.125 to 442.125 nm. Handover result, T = 0.8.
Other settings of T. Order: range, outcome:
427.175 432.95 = 0.68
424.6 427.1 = 0.736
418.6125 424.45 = 0.753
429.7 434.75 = 0.691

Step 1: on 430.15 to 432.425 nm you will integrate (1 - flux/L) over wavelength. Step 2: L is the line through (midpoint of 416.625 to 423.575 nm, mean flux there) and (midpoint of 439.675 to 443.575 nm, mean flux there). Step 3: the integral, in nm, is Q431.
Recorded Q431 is 0.35 nm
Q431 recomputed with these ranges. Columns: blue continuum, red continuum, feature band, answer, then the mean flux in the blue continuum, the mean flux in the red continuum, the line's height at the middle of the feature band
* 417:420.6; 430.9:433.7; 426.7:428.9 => 0.10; 0.759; 0.746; 0.751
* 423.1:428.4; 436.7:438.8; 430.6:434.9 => 0.31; 0.743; 0.801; 0.777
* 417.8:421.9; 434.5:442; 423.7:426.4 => 0.09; 0.763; 0.802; 0.774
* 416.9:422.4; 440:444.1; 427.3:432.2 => 0.70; 0.773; 0.821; 0.795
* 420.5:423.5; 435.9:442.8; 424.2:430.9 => 0.68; 0.76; 0.81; 0.776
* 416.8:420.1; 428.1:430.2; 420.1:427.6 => -0.23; 0.769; 0.676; 0.722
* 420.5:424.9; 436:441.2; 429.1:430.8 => 0.36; 0.762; 0.805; 0.782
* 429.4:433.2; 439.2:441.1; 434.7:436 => -0.08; 0.672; 0.799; 0.73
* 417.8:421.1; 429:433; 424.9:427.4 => -0.07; 0.761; 0.667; 0.706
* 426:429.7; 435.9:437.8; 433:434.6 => 0.10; 0.719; 0.83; 0.792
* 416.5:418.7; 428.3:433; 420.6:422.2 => -0.09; 0.791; 0.674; 0.757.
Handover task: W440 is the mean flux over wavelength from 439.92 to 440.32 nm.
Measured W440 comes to 0.81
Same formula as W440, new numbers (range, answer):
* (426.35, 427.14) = 0.754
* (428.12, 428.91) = 0.728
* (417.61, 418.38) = 0.796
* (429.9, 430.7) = 0.561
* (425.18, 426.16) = 0.733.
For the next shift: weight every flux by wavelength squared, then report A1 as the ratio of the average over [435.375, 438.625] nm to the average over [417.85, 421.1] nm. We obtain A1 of 1.15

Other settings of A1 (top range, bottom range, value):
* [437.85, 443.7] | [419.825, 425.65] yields 1.16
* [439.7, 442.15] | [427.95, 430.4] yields 1.27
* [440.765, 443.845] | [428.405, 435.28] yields 1.24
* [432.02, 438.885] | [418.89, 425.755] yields 1.09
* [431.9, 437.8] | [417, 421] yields 1.10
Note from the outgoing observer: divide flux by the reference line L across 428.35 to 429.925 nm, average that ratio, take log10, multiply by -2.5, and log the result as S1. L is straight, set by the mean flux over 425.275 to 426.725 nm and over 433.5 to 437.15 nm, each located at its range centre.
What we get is 0.107 mag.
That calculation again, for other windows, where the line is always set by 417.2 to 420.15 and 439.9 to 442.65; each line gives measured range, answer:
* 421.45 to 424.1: 0.05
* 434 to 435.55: 0.06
